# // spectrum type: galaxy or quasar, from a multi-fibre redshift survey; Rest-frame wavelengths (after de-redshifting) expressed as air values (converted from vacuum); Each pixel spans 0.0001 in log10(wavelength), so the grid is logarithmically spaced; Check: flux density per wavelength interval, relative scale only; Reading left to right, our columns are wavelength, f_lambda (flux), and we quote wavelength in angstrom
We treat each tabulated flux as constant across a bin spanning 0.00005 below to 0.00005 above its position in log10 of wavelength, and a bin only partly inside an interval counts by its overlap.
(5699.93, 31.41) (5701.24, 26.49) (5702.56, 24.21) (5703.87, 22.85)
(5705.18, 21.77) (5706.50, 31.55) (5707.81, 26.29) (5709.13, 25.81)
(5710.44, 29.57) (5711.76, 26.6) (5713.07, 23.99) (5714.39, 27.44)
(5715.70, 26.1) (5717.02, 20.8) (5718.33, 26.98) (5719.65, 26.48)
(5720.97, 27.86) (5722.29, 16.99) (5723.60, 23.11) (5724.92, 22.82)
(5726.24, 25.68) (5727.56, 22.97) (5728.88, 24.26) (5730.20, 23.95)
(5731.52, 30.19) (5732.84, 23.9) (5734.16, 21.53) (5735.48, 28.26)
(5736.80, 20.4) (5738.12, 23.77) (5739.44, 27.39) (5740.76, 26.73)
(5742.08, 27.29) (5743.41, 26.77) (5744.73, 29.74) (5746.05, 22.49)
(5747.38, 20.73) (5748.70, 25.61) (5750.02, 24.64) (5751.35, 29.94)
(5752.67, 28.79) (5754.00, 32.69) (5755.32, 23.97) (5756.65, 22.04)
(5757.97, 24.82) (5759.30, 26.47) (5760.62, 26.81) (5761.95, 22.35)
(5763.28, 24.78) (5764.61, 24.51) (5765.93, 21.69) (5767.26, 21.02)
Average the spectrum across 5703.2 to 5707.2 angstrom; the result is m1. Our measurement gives 25.4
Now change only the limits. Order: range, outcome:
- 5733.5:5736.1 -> 24.8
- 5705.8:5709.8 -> 27.8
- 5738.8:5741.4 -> 27.1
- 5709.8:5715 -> 26.9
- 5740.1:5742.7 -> 27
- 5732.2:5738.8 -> 23.6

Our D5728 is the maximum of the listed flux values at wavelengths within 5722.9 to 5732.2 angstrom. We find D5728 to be 30.19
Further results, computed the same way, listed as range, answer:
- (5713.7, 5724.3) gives 27.86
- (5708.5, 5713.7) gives 29.57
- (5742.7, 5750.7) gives 29.74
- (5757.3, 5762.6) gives 26.81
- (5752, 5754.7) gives 32.69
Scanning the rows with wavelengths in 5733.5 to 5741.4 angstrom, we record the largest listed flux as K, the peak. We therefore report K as 28.26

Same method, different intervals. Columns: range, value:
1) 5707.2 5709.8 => 26.29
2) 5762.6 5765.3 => 24.78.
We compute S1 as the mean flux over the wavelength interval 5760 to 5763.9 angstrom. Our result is 24.6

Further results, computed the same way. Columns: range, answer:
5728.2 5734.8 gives 24.8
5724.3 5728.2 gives 23.8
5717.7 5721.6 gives 27.1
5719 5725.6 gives 23.4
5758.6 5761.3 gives 26.6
